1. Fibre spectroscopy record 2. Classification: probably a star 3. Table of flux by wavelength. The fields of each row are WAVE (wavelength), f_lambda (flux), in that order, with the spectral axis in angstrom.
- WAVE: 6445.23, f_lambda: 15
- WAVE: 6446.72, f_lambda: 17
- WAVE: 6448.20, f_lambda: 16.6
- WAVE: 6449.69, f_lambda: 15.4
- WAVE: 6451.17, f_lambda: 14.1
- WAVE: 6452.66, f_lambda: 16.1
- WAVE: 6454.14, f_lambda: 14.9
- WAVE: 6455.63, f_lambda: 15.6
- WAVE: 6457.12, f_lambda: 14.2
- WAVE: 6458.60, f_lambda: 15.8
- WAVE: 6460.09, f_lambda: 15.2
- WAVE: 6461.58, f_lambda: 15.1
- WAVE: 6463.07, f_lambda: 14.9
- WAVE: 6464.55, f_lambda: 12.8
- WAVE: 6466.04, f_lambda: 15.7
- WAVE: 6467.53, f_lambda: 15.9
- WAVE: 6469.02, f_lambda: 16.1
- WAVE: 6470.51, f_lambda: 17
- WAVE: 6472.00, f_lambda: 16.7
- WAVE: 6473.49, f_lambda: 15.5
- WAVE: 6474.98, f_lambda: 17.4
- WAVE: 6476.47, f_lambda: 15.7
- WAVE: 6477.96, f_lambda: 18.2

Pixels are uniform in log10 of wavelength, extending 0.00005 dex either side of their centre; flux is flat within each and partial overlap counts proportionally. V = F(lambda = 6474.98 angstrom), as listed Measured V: 17.4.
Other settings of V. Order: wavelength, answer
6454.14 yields 14.9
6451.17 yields 14.1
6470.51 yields 17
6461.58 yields 15.1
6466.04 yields 15.7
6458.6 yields 15.8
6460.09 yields 15.2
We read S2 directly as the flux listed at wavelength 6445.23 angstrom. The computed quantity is 15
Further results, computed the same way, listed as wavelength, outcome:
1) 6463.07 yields 14.9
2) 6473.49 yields 15.5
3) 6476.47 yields 15.7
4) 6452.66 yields 16.1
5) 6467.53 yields 15.9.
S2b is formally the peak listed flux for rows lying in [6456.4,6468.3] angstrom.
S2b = 15.9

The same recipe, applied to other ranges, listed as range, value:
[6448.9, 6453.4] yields 16.1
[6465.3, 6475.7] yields 17.4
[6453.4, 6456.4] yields 15.6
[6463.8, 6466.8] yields 15.7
